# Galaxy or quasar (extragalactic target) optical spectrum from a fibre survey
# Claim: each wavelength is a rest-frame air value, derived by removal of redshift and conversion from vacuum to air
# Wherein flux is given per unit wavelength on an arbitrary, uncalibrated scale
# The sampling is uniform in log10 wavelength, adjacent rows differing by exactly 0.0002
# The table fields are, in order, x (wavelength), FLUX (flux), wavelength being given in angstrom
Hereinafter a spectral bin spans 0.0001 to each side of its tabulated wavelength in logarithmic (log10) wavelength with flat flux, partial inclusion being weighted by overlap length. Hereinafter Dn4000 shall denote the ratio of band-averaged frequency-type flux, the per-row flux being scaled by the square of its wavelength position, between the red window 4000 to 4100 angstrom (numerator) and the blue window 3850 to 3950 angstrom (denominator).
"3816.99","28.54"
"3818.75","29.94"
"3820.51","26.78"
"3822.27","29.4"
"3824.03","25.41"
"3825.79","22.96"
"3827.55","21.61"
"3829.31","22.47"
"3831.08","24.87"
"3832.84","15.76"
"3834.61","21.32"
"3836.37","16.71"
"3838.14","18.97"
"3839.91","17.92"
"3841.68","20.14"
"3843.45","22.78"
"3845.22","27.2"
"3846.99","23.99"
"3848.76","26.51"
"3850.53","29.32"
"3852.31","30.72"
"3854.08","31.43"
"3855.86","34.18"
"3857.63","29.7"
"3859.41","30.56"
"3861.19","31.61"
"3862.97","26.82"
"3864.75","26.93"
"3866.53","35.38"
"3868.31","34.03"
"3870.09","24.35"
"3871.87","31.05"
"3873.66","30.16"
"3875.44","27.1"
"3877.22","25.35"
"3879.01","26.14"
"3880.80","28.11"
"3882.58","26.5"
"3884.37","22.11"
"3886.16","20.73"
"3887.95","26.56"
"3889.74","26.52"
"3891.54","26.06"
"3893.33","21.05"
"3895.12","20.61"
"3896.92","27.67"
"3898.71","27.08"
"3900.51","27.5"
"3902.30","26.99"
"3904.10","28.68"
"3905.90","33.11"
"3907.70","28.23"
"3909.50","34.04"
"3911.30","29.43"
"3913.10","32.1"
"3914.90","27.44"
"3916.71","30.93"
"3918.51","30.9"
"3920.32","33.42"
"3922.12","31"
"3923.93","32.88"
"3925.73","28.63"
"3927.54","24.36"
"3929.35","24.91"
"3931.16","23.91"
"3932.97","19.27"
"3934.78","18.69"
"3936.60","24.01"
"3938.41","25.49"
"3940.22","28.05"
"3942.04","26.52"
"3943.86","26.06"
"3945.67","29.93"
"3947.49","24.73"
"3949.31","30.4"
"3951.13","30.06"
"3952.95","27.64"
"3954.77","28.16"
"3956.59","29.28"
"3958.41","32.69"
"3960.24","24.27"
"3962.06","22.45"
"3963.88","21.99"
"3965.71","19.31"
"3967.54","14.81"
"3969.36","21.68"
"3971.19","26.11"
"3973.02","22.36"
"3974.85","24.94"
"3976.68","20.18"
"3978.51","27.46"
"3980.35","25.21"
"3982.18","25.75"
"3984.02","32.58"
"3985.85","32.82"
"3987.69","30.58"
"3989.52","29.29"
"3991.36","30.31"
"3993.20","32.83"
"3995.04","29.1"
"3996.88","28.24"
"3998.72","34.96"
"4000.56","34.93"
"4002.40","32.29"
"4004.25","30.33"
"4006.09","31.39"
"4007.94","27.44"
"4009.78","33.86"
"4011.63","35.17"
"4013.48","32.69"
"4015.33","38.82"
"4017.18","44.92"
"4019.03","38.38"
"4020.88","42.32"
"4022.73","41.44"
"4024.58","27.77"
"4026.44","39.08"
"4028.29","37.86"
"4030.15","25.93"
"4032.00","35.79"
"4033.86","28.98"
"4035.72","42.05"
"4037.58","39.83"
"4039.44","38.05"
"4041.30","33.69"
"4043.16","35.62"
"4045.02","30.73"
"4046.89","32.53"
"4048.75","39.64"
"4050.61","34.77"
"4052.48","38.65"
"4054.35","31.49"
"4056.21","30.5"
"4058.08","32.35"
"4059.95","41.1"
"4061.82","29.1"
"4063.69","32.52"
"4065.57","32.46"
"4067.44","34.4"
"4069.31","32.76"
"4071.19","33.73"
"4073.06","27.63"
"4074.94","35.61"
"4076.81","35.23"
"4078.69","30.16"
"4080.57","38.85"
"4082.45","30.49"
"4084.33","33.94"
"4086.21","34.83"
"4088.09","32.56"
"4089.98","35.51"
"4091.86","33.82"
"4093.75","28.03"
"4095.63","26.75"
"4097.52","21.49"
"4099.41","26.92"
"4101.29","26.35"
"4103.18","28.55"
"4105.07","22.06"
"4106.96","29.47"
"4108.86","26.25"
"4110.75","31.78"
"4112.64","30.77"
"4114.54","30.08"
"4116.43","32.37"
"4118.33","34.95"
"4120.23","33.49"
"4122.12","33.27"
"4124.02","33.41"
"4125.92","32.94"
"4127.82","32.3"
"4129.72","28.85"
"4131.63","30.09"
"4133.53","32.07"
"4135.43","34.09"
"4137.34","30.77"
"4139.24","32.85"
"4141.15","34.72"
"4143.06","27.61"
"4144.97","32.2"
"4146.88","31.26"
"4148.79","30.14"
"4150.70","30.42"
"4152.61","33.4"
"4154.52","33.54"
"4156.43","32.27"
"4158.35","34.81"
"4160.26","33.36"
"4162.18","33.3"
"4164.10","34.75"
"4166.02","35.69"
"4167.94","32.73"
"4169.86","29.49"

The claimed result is 1.31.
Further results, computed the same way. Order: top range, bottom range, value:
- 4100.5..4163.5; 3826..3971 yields 1.34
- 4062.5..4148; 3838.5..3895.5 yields 1.31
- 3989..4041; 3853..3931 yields 1.29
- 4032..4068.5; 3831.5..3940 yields 1.41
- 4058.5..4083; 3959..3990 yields 1.41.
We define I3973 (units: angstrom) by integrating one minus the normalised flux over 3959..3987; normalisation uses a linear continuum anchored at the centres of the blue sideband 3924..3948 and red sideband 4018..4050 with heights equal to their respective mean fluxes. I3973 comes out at 4.8 angstrom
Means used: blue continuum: 25.2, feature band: 24.3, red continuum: 35.9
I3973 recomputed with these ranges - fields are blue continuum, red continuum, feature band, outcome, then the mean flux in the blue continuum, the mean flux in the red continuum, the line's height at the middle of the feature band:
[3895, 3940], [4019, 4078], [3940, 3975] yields 5.04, 27.8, 34.7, 29.9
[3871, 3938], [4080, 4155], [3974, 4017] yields -2.91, 27.1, 31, 28.8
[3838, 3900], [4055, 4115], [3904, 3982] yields 4.55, 26.8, 31.1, 28.3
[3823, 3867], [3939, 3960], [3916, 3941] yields 0.76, 25.3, 28.3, 27.7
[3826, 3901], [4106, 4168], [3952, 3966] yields 0.99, 25.8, 32.1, 28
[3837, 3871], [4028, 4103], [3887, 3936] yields 2.50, 27.4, 33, 28.9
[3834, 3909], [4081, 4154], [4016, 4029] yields -4.26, 26.7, 30.9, 29.3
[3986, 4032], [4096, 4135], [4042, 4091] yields -3.19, 33.8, 29.9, 31.7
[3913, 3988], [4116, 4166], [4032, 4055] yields -4.84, 26.4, 32.5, 29.4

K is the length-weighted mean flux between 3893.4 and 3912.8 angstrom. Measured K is 28.1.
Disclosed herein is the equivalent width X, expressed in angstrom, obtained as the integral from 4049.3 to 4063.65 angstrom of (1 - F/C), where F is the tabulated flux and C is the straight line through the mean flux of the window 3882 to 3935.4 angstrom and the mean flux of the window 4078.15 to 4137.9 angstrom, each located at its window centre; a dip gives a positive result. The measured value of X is -2.0 angstrom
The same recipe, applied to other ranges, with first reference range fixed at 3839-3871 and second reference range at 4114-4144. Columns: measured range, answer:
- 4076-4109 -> 1.5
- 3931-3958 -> 2.8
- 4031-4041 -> -1.9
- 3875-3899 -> 2.9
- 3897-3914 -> -0.5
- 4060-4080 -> -1.0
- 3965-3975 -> 2.8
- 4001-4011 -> -0.4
